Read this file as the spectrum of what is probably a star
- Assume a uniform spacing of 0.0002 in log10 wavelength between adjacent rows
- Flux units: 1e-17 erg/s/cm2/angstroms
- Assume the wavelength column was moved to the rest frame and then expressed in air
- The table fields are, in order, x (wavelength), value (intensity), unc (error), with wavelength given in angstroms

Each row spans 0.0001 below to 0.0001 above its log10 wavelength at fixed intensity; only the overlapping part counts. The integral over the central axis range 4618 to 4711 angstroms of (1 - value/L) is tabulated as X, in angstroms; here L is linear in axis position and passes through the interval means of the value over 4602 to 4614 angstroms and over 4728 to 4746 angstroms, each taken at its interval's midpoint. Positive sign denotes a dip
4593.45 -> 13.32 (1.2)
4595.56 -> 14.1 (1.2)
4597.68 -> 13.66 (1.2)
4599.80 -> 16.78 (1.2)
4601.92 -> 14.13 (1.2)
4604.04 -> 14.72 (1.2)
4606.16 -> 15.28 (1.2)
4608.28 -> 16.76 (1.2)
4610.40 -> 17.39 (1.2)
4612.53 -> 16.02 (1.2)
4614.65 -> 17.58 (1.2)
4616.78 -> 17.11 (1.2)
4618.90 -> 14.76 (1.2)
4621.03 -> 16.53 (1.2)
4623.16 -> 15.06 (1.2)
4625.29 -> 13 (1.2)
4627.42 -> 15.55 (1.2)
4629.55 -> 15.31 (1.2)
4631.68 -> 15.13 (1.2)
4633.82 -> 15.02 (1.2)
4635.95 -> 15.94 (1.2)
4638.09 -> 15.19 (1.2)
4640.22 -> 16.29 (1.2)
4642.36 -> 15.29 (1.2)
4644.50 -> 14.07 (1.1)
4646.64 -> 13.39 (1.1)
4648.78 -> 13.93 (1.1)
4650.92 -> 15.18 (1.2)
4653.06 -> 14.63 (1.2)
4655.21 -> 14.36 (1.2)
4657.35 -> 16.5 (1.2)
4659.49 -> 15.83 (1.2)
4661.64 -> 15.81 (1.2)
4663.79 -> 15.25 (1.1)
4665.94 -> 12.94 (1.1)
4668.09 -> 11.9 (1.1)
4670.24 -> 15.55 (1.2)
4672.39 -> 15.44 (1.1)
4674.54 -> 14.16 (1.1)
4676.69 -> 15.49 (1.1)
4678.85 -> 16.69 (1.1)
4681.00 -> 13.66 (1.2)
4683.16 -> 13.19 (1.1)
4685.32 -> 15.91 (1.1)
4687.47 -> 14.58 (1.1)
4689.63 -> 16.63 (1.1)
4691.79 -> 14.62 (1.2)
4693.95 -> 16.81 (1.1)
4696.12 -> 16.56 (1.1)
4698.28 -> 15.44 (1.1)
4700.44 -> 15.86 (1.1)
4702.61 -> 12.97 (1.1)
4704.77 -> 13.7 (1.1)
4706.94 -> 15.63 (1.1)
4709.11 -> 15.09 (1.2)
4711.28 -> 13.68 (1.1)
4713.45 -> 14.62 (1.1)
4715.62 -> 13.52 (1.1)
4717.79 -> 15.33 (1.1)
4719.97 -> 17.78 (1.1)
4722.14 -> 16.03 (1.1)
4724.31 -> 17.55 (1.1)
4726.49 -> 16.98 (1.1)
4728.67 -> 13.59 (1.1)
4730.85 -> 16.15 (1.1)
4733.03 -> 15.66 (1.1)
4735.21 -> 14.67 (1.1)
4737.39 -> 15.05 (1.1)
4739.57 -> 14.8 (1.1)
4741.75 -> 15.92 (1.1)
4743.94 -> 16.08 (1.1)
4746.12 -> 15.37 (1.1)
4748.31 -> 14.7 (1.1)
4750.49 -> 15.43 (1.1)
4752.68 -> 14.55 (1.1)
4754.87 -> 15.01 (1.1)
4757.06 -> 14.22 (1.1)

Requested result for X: 4.0 angstroms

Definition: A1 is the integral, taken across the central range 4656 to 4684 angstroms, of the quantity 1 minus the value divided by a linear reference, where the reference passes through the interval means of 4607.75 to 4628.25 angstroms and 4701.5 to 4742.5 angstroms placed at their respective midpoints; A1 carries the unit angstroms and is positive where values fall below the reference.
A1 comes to 1.4 angstroms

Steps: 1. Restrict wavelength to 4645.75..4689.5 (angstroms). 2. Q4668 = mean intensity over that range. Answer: 14.8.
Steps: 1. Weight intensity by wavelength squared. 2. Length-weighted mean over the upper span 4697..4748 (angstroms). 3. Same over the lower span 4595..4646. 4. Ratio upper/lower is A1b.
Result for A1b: 1.03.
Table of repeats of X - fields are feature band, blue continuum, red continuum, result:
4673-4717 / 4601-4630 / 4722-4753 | 1.8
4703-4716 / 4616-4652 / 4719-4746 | 1.1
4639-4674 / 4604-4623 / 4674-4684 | 1.1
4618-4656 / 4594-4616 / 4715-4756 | 1.6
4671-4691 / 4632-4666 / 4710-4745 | 0.2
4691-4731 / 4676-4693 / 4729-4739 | -0.5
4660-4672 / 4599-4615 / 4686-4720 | 0.8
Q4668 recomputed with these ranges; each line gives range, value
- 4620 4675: 14.9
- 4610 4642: 15.7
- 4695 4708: 15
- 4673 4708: 15.1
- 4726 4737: 15.3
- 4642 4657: 14.5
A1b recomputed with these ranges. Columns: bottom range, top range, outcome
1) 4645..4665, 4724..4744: 1.08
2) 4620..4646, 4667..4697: 1.02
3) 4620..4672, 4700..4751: 1.06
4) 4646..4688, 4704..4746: 1.07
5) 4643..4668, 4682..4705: 1.05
